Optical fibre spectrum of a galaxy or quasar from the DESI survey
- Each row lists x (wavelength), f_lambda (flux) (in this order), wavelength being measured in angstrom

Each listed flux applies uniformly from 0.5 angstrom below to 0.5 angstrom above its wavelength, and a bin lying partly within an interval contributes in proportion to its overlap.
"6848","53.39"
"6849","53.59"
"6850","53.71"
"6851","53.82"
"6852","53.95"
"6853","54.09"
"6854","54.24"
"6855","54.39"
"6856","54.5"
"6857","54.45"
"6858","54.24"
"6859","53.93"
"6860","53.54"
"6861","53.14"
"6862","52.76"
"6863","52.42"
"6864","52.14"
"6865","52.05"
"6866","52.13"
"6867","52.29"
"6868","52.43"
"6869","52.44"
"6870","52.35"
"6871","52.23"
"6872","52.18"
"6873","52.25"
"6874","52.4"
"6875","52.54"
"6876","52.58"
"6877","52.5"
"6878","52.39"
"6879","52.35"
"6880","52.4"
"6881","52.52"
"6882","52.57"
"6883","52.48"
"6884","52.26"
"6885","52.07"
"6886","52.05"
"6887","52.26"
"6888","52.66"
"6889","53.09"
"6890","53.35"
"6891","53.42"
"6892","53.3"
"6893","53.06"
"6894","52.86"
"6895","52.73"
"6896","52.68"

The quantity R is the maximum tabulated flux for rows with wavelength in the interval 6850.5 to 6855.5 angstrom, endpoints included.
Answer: 54.39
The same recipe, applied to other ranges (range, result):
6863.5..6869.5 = 52.44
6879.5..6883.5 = 52.57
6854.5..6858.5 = 54.5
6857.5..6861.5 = 54.24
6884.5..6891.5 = 53.42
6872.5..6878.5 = 52.58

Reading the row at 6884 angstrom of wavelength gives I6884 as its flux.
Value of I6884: 52.26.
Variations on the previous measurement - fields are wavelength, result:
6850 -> 53.71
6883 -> 52.48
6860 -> 53.54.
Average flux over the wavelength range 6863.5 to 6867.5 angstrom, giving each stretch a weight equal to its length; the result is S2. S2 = 52.2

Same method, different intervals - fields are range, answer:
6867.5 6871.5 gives 52.4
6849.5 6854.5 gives 54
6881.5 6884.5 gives 52.4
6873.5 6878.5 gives 52.5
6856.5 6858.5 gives 54.3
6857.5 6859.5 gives 54.1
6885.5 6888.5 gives 52.3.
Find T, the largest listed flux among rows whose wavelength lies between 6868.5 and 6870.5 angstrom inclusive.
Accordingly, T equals 52.44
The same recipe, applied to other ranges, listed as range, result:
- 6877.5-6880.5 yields 52.4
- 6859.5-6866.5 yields 53.54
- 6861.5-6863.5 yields 52.76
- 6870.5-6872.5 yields 52.23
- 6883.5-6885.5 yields 52.26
